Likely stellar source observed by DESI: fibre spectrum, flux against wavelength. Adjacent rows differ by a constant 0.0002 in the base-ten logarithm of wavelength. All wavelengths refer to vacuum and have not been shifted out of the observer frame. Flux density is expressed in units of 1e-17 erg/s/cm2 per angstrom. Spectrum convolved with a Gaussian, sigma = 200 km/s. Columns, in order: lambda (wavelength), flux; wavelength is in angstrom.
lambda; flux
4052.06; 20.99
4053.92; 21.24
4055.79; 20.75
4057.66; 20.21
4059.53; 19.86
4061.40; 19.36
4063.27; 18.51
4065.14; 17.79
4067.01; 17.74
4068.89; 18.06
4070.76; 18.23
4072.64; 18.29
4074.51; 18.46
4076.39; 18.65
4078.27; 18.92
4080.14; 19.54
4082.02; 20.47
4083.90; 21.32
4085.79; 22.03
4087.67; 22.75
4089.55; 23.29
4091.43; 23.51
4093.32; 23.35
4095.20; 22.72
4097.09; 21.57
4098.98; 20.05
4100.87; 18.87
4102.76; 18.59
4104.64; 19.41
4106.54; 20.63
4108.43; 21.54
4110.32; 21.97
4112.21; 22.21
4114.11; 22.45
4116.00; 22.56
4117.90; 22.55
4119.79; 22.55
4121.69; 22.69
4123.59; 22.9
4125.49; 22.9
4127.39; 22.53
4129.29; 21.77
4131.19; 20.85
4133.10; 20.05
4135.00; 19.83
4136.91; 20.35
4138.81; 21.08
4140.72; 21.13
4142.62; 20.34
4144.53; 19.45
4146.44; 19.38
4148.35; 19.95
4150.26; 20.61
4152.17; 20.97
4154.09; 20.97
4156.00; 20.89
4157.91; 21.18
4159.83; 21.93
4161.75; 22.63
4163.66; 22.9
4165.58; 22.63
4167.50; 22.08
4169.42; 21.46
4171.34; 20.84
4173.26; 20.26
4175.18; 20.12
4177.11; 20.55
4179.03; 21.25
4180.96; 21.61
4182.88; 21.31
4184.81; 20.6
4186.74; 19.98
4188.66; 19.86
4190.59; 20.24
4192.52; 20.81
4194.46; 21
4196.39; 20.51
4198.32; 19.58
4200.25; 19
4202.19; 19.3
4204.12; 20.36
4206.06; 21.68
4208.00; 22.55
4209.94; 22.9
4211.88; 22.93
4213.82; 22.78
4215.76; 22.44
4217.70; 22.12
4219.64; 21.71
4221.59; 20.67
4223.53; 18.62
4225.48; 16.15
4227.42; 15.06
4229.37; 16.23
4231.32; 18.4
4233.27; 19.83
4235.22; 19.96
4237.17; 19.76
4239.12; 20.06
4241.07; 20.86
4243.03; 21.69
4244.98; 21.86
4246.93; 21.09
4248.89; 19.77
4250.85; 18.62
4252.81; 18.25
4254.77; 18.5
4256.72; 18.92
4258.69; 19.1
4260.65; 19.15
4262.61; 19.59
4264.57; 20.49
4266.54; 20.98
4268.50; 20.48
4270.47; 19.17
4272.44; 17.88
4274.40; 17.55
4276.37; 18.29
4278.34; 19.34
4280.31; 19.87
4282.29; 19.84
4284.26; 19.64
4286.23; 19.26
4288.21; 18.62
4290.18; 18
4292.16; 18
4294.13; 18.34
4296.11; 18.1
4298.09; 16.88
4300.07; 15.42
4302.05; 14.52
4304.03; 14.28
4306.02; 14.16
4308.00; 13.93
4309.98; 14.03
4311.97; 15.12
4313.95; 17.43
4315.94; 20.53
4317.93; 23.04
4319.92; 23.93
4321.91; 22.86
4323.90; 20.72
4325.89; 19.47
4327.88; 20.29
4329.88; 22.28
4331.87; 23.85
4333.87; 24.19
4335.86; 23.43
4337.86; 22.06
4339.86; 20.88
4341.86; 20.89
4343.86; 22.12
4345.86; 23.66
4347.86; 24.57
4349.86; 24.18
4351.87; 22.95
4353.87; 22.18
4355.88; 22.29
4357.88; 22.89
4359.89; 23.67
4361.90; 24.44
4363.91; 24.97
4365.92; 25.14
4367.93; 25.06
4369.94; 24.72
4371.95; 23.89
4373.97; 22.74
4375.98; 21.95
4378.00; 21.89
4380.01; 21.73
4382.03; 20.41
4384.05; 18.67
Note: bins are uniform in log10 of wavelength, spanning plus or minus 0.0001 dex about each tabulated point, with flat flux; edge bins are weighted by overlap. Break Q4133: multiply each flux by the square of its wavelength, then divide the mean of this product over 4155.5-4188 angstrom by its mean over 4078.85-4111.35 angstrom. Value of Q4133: 1.0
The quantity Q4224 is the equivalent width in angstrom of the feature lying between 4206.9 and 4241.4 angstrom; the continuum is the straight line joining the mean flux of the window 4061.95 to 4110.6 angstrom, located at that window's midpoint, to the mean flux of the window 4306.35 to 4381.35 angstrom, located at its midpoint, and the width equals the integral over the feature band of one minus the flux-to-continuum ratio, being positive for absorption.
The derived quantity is 1.6 angstrom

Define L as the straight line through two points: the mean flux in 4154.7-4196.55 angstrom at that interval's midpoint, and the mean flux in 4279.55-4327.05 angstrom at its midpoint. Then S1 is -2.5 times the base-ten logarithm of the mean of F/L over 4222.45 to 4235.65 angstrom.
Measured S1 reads 0.13 mag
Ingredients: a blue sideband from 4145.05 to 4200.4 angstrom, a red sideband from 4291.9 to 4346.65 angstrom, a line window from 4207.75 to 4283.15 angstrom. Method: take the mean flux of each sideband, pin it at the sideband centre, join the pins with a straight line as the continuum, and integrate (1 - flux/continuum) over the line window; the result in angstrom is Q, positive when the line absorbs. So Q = 1.4 angstrom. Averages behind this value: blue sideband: 20.9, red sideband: 19.5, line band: 19.8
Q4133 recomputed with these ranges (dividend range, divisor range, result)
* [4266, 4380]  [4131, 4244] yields 1.07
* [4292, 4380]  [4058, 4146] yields 1.13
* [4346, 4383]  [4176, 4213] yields 1.21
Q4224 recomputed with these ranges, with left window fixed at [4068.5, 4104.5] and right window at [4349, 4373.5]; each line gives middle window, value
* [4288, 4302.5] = 3.63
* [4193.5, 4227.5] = 2.05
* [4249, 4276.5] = 4.27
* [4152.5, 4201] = 1.35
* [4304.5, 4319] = 3.99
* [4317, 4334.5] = 0.86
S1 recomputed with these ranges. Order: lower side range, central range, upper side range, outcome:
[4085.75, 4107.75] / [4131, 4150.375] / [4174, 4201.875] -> 0.036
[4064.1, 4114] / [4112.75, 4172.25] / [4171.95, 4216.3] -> -0.039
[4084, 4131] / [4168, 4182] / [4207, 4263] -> -0.002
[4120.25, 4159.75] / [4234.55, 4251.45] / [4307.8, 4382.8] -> 0.056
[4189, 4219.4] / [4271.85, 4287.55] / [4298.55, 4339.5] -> 0.053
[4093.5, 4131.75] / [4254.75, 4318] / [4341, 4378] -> 0.257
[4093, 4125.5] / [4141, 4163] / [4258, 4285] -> 0.010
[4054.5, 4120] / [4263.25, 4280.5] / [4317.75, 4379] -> 0.152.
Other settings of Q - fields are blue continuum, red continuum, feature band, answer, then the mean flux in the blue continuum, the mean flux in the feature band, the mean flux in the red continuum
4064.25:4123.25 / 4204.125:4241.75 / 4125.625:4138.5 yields -0.3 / 20.8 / 21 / 20.2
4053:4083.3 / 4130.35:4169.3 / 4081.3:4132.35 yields -4.5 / 19.2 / 21.8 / 21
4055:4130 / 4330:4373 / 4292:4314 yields 6.9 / 20.8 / 15.7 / 23.4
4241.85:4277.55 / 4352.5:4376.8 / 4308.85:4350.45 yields 1.8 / 19.5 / 21.4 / 23.7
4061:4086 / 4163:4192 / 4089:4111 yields -2.0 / 19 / 21.2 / 21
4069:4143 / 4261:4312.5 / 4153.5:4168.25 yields -1.4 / 21.1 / 21.9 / 17.8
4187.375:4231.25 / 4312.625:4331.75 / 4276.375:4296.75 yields 2.0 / 20.3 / 18.9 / 21.2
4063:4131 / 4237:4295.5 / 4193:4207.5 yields -0.2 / 20.9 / 20.3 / 19.4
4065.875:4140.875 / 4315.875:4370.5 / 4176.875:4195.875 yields 0.8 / 21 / 20.7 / 22.9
